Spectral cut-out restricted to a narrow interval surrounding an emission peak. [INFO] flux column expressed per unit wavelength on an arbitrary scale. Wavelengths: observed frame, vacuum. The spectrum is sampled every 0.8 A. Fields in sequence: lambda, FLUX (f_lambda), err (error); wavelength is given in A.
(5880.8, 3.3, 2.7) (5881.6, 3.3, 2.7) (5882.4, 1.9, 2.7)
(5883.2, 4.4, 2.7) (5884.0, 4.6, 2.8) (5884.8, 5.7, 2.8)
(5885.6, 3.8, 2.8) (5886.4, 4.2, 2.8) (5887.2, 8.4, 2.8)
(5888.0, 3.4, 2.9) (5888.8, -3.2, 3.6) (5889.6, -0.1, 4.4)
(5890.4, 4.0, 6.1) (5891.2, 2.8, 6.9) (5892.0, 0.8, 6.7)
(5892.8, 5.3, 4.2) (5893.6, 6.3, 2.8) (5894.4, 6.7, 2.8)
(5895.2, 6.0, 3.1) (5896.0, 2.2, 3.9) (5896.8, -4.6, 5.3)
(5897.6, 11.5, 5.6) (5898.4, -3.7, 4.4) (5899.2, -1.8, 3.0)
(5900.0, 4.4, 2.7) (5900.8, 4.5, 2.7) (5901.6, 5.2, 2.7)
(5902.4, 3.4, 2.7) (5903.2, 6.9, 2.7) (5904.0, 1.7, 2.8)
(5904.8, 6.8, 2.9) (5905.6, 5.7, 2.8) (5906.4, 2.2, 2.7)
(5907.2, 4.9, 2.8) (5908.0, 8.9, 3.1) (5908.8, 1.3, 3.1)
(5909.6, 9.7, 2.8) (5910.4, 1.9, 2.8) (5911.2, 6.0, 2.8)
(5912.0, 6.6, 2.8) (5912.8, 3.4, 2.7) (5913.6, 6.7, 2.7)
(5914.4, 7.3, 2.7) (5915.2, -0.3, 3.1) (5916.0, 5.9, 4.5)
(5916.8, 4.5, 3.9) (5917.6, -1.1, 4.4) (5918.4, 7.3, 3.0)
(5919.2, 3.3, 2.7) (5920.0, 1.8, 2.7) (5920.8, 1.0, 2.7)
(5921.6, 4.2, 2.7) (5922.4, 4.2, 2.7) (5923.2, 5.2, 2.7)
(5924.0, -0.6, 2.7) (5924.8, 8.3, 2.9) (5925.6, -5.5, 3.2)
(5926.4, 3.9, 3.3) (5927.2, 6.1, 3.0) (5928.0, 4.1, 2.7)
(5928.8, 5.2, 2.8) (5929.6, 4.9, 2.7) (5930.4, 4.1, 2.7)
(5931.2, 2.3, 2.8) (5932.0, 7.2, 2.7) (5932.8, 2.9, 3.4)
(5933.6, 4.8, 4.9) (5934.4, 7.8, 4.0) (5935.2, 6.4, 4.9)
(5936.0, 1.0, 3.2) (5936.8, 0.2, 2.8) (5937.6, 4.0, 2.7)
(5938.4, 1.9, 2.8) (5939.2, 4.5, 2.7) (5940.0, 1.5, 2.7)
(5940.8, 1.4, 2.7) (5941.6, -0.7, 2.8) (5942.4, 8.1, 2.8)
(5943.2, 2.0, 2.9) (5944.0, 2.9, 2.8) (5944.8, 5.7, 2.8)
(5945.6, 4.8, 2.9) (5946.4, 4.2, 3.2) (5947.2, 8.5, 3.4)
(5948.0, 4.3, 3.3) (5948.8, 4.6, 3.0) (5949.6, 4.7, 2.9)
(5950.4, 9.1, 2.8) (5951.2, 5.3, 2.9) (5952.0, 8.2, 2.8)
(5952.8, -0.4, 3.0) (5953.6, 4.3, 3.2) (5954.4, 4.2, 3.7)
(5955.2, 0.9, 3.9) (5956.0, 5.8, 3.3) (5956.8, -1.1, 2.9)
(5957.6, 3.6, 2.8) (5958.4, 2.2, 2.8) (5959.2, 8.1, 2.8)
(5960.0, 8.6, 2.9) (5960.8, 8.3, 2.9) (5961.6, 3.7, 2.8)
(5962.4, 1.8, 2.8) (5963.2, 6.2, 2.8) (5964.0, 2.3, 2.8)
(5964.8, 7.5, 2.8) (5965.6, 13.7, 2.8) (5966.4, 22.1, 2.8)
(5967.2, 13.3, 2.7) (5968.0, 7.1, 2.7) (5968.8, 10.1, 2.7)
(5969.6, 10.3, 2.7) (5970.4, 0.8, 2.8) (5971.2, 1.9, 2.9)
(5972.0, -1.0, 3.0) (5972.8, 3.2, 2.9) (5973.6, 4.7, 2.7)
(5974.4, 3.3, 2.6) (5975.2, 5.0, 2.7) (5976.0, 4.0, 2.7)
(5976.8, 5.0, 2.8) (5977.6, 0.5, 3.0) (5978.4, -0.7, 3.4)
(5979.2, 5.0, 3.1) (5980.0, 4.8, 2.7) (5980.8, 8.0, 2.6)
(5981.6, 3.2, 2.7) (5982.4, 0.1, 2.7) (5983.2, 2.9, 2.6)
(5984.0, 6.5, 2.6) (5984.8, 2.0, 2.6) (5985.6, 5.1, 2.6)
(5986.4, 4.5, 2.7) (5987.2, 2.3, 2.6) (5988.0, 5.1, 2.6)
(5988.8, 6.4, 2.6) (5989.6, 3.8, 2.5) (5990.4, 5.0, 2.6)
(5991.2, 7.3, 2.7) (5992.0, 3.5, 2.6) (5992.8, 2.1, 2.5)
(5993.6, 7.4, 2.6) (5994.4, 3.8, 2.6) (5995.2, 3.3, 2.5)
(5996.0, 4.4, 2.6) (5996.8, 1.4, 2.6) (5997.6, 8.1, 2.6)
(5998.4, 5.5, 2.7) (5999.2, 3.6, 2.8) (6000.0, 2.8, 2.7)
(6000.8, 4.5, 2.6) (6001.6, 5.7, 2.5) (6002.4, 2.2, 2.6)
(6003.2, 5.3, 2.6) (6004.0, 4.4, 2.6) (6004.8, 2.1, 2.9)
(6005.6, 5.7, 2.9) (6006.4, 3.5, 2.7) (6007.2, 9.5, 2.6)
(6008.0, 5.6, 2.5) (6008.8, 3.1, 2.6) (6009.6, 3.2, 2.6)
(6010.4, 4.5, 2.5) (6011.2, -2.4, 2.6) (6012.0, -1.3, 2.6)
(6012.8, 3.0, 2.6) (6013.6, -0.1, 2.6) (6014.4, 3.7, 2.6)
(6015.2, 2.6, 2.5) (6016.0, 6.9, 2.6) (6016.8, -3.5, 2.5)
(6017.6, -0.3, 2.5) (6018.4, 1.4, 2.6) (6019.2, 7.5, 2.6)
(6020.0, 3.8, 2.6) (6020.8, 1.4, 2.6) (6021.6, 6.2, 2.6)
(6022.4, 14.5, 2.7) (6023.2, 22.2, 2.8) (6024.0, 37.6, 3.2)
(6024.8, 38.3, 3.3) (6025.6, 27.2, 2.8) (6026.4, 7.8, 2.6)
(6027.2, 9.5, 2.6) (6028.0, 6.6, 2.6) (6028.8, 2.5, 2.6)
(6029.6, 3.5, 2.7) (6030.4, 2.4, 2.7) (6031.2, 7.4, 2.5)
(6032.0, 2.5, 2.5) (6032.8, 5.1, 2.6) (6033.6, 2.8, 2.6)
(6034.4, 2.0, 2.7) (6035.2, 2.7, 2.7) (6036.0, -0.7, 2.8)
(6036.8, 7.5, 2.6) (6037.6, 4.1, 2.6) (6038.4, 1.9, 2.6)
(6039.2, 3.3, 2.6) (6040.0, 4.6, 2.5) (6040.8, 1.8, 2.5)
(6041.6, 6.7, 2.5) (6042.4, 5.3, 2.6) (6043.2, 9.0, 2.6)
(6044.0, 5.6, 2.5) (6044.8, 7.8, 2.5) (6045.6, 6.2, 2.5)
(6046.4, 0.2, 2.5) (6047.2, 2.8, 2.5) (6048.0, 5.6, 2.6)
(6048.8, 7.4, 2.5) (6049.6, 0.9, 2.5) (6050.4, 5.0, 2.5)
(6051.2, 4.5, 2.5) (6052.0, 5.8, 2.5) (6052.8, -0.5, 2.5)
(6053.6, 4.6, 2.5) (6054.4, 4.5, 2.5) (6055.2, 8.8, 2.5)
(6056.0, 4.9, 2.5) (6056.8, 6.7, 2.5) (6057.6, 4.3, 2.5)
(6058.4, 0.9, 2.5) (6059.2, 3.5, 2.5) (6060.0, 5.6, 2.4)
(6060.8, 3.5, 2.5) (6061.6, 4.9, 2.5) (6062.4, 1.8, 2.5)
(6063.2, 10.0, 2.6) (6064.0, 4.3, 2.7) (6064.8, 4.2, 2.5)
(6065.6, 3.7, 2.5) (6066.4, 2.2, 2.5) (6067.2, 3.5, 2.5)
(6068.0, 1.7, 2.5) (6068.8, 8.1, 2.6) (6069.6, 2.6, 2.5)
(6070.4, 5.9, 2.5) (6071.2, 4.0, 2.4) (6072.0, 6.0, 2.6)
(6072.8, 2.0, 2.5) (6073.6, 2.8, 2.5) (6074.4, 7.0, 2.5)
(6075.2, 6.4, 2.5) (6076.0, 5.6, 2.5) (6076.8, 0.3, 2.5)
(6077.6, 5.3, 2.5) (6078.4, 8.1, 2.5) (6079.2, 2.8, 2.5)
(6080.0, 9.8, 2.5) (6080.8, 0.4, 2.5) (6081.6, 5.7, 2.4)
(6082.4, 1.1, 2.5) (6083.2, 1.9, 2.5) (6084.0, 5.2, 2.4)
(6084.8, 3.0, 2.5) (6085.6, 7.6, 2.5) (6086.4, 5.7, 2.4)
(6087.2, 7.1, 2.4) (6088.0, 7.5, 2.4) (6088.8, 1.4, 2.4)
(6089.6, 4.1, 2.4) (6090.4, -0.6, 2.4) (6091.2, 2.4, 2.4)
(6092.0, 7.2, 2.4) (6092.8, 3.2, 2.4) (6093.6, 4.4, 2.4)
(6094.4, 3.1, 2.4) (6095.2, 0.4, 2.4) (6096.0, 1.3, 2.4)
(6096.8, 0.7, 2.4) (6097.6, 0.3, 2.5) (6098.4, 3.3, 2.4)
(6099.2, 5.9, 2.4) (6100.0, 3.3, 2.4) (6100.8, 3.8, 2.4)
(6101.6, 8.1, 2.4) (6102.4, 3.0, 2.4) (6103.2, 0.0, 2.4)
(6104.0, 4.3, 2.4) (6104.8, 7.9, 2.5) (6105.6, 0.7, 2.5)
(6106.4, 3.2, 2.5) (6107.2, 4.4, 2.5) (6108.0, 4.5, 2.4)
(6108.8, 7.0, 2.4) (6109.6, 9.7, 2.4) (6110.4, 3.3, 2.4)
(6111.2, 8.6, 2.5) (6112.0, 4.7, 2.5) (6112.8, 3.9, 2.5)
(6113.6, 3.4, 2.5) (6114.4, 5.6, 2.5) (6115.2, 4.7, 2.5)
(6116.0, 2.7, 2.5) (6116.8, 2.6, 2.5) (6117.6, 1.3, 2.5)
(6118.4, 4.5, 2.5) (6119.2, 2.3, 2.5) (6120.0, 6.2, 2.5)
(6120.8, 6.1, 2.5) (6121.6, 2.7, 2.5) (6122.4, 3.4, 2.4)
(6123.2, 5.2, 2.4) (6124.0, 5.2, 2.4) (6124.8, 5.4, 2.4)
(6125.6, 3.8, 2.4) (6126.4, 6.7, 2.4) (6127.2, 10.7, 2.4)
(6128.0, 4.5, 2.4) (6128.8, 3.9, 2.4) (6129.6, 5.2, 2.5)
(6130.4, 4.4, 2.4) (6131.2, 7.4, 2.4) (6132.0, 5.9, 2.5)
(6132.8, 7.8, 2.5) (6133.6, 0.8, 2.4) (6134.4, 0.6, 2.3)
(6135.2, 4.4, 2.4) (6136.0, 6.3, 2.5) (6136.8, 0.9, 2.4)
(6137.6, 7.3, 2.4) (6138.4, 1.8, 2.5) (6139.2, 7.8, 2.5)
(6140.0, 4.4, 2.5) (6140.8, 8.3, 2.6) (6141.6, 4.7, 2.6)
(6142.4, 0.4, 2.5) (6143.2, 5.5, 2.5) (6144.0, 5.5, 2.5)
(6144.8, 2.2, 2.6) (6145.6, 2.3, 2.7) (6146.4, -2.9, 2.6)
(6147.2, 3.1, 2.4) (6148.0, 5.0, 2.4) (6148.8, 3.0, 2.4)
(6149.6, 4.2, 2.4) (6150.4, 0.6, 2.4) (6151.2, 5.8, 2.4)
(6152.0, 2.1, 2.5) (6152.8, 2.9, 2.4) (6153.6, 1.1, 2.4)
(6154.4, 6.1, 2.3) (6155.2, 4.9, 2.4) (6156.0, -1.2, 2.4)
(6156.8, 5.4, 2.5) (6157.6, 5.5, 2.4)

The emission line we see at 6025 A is [O III] 5007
